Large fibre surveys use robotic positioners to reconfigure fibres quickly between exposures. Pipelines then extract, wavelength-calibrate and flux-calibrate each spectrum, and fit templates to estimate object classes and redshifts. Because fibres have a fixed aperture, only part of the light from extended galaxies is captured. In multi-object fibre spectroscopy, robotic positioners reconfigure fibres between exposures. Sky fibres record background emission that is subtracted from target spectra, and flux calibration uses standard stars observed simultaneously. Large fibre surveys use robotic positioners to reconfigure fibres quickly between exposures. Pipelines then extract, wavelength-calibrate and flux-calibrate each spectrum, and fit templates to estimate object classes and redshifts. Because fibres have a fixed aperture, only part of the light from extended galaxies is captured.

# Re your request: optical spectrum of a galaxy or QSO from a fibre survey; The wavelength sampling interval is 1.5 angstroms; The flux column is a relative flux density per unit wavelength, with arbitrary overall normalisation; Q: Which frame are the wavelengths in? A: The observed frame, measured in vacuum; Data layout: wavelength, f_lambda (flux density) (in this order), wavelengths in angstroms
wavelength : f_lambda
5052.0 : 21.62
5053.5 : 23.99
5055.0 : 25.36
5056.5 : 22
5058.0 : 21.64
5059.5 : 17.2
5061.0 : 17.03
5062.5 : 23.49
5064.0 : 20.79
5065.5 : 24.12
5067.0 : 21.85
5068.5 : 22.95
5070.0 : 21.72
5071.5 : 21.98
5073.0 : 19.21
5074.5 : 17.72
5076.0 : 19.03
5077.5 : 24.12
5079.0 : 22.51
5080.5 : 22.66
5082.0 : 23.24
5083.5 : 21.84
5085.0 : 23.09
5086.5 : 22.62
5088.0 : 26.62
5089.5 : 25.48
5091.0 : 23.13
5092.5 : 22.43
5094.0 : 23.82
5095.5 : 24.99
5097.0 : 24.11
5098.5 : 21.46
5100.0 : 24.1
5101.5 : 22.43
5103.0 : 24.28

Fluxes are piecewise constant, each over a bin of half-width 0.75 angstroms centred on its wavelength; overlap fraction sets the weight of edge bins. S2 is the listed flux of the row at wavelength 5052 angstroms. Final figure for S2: 21.62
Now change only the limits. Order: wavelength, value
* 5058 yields 21.64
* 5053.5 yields 23.99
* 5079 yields 22.51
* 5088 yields 26.62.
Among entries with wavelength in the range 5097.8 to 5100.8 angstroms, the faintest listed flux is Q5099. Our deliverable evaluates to 21.46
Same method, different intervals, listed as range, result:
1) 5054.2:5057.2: 22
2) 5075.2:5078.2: 19.03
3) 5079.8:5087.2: 21.84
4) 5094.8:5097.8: 24.11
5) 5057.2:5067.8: 17.03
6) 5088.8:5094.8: 22.43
